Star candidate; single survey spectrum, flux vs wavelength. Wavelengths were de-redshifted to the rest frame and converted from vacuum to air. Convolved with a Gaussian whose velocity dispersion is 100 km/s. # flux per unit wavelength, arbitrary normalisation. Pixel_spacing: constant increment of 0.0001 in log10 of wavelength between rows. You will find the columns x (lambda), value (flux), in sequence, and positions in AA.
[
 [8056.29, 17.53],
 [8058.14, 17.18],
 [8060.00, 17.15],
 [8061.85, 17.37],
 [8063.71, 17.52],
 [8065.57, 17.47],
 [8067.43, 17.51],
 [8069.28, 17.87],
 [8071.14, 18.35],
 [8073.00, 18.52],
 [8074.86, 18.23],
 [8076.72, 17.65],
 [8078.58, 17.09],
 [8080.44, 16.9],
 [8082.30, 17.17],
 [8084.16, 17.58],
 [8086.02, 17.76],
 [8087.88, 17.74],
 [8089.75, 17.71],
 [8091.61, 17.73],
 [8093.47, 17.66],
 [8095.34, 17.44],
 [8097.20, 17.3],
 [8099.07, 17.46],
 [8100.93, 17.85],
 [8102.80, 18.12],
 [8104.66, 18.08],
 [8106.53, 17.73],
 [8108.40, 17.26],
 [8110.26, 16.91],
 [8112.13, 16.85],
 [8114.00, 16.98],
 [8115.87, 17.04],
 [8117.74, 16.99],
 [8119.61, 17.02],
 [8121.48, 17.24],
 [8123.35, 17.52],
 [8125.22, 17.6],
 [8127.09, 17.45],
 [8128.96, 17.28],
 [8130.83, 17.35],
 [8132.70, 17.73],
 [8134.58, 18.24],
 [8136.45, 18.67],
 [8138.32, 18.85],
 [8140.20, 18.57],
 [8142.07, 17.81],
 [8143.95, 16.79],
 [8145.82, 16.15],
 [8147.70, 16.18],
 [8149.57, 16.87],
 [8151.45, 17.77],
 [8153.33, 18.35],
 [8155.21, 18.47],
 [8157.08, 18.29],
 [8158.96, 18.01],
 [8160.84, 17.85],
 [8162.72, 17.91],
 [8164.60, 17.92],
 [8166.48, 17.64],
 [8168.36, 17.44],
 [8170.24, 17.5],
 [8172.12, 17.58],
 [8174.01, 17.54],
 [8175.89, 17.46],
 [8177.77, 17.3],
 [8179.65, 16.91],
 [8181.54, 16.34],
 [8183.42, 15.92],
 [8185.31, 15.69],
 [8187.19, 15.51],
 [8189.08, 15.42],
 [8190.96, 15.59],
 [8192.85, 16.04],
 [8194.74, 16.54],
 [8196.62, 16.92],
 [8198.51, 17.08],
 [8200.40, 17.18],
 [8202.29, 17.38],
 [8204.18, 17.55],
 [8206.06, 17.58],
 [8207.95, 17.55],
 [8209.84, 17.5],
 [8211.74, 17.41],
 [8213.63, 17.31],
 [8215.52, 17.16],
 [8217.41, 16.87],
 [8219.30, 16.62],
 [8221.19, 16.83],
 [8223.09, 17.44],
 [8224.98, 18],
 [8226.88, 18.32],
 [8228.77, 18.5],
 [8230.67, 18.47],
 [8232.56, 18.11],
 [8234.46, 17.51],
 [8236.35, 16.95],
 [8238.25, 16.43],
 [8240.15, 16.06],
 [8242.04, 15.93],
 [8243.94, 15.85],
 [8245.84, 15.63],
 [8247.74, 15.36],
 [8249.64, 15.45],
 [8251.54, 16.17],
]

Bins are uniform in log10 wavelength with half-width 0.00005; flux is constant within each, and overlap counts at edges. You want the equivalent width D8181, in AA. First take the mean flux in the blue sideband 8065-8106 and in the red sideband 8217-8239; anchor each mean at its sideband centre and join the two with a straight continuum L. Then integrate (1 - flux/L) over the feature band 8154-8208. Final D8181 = 1.5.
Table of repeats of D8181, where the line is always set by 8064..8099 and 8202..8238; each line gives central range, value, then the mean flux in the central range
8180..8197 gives 1.50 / 16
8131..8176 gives -0.40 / 17.7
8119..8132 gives 0.17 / 17.4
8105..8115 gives 0.23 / 17.2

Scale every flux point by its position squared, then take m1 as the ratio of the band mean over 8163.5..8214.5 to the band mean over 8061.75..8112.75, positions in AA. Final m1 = 1.0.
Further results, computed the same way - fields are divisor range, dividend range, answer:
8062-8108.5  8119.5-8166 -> 1.02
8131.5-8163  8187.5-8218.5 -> 0.96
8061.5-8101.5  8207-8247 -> 1.01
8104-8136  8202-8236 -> 1.03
